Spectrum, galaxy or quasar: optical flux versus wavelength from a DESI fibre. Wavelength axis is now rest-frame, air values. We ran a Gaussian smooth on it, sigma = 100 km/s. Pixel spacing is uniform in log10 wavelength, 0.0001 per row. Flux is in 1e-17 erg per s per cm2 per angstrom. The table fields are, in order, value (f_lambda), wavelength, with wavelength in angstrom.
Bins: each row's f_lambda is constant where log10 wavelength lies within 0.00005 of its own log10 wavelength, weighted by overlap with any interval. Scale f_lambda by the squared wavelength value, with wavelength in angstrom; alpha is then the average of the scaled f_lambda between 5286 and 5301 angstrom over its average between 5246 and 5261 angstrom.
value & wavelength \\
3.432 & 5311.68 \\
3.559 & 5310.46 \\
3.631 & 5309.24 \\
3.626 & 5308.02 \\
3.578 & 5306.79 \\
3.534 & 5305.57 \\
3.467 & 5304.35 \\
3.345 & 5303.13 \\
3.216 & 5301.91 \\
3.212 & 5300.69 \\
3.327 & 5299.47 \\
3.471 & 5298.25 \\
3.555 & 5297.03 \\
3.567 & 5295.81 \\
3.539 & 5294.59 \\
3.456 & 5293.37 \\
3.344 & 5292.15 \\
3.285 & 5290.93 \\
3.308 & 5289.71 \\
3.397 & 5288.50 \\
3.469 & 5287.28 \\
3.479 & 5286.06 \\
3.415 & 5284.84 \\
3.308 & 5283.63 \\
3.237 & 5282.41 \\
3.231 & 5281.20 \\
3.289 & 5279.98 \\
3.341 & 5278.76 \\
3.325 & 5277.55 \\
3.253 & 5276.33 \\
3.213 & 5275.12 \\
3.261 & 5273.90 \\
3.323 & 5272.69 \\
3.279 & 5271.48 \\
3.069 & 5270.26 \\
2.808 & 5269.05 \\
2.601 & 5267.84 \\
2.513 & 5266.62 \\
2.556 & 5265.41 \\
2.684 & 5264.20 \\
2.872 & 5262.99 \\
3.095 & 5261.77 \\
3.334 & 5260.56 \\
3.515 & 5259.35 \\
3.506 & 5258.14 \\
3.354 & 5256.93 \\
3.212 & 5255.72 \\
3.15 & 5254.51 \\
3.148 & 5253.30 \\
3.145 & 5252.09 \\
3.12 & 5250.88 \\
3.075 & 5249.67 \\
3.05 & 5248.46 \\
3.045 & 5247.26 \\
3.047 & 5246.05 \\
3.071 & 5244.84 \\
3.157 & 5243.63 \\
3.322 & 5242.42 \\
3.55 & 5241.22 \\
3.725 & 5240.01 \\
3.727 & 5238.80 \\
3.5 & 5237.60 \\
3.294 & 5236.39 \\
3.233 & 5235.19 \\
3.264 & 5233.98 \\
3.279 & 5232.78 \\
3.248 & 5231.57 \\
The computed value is 1.08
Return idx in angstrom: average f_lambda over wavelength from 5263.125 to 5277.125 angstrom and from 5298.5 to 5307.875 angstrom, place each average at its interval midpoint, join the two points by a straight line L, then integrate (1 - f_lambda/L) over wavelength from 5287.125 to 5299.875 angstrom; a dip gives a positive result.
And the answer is -0.6 angstrom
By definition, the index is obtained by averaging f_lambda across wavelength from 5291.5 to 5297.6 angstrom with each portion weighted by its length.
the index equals 3.49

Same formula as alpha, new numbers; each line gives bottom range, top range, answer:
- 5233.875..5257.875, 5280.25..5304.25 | 1.05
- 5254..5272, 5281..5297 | 1.13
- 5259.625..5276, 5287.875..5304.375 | 1.15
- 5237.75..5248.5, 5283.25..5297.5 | 1.05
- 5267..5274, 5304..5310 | 1.20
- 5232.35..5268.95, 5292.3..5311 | 1.12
